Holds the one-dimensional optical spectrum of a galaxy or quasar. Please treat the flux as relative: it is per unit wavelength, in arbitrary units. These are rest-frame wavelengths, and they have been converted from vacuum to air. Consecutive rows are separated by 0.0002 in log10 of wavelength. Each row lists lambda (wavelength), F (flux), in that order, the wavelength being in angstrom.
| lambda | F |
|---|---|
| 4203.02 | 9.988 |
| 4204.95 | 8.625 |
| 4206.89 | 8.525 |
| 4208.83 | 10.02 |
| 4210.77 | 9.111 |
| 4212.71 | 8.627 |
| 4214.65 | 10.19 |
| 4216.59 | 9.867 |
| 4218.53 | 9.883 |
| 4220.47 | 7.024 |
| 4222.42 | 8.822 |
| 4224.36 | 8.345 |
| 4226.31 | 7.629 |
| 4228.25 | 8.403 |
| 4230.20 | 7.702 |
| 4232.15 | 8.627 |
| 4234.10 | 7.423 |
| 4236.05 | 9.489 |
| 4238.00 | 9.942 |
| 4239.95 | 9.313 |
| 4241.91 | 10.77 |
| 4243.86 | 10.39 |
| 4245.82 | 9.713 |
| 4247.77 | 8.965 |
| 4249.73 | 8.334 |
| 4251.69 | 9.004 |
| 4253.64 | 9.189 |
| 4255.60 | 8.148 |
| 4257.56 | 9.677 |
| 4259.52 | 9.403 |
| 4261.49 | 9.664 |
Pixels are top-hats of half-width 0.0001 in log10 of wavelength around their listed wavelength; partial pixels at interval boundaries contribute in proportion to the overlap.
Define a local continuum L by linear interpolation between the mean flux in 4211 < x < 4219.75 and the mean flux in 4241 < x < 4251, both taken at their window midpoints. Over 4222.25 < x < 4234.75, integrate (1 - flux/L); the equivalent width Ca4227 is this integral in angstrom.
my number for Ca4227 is 1.9 angstrom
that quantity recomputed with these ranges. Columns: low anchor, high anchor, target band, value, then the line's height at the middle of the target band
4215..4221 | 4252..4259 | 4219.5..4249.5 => 1.00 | 9.13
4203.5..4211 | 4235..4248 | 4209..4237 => 2.22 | 9.45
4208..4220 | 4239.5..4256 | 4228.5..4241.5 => 0.82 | 9.41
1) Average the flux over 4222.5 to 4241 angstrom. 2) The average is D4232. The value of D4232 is 8.56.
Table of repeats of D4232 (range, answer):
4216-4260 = 8.95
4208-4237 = 8.74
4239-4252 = 9.52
